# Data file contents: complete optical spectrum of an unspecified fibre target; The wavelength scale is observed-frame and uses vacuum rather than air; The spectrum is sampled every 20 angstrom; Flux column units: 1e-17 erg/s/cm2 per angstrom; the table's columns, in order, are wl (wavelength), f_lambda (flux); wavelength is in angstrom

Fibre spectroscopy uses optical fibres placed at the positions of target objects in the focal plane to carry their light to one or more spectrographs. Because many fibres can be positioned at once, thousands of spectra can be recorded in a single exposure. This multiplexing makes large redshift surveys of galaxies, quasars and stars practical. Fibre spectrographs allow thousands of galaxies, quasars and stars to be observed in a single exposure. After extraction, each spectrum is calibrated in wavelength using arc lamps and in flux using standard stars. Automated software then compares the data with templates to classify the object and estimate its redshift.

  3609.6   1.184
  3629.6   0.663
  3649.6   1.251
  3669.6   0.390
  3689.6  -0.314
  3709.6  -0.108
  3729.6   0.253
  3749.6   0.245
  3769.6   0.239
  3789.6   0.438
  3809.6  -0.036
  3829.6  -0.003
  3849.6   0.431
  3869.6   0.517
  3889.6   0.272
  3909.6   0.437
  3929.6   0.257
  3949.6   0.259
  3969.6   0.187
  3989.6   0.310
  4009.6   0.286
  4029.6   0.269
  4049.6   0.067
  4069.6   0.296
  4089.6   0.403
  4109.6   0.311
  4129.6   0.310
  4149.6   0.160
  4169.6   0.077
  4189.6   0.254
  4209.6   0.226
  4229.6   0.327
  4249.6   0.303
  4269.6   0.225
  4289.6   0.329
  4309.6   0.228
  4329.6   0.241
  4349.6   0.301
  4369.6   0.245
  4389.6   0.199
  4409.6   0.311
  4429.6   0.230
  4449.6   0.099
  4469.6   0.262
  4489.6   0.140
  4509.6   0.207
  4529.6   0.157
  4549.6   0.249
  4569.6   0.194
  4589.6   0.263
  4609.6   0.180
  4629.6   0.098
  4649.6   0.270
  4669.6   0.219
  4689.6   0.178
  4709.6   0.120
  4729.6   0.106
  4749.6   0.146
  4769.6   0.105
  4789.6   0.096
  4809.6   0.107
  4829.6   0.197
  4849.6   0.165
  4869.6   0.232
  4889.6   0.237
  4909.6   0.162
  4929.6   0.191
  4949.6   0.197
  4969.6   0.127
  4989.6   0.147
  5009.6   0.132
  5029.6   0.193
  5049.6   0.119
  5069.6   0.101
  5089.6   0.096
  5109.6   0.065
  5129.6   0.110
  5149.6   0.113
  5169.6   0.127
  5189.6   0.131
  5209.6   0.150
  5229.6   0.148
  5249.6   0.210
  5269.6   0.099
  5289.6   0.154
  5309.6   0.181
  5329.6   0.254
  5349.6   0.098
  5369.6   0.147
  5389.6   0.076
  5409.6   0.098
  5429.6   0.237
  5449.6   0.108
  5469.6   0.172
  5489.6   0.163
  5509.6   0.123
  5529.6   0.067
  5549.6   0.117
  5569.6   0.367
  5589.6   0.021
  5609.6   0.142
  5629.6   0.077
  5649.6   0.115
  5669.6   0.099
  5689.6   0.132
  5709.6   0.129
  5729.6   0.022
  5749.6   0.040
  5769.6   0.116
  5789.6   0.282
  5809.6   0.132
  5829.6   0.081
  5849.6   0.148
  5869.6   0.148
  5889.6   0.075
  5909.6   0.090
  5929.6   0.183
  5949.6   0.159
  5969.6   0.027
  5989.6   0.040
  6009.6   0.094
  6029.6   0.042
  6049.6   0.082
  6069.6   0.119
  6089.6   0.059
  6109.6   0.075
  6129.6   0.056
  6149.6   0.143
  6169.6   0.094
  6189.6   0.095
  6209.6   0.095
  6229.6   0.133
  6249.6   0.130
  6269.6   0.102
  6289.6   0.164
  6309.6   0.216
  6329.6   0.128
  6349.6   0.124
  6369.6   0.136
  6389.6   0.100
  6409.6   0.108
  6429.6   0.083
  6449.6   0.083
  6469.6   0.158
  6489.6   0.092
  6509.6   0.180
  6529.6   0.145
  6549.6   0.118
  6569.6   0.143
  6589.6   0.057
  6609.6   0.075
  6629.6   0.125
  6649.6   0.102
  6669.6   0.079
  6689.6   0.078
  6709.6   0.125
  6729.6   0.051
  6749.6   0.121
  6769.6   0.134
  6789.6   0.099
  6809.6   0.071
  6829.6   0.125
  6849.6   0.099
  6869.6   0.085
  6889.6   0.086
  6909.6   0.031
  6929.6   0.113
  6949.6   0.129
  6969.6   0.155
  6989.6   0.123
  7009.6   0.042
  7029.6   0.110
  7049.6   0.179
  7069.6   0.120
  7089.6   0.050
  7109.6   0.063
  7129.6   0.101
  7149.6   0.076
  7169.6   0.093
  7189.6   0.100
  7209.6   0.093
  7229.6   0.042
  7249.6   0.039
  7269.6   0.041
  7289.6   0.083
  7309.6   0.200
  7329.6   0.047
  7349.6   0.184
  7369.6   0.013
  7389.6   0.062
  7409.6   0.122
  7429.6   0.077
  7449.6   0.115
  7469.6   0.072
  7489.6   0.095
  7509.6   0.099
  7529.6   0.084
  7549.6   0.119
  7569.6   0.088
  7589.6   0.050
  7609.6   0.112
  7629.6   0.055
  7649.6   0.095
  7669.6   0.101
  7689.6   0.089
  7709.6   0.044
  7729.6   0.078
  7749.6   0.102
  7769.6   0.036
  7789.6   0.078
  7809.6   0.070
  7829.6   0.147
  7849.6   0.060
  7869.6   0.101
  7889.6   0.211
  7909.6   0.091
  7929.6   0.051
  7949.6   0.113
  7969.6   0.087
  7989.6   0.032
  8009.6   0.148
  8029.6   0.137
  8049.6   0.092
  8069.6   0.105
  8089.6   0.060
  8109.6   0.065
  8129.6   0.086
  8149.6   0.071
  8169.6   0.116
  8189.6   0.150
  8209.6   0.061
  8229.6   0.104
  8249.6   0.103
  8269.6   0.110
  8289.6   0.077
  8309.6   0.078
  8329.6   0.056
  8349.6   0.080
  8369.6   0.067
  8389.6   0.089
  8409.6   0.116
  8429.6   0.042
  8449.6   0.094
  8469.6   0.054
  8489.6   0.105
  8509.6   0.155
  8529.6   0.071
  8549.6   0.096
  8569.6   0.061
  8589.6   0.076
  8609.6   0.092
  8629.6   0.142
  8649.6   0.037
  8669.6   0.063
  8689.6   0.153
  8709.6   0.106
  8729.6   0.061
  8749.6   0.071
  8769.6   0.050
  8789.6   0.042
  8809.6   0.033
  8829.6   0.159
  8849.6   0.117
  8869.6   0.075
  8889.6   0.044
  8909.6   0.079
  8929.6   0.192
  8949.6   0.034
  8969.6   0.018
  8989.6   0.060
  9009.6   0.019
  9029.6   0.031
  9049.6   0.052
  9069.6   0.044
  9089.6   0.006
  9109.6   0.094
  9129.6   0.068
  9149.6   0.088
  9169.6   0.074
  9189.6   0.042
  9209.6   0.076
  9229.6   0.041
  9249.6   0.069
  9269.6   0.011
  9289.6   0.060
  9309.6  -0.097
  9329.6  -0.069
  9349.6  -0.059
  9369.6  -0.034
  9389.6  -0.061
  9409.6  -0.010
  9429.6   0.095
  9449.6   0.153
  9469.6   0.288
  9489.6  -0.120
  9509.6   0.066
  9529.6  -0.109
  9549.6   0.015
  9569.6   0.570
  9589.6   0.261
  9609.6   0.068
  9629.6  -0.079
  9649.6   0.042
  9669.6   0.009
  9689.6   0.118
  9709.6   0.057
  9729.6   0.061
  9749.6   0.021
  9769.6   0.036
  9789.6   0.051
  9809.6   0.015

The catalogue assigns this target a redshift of 1.57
